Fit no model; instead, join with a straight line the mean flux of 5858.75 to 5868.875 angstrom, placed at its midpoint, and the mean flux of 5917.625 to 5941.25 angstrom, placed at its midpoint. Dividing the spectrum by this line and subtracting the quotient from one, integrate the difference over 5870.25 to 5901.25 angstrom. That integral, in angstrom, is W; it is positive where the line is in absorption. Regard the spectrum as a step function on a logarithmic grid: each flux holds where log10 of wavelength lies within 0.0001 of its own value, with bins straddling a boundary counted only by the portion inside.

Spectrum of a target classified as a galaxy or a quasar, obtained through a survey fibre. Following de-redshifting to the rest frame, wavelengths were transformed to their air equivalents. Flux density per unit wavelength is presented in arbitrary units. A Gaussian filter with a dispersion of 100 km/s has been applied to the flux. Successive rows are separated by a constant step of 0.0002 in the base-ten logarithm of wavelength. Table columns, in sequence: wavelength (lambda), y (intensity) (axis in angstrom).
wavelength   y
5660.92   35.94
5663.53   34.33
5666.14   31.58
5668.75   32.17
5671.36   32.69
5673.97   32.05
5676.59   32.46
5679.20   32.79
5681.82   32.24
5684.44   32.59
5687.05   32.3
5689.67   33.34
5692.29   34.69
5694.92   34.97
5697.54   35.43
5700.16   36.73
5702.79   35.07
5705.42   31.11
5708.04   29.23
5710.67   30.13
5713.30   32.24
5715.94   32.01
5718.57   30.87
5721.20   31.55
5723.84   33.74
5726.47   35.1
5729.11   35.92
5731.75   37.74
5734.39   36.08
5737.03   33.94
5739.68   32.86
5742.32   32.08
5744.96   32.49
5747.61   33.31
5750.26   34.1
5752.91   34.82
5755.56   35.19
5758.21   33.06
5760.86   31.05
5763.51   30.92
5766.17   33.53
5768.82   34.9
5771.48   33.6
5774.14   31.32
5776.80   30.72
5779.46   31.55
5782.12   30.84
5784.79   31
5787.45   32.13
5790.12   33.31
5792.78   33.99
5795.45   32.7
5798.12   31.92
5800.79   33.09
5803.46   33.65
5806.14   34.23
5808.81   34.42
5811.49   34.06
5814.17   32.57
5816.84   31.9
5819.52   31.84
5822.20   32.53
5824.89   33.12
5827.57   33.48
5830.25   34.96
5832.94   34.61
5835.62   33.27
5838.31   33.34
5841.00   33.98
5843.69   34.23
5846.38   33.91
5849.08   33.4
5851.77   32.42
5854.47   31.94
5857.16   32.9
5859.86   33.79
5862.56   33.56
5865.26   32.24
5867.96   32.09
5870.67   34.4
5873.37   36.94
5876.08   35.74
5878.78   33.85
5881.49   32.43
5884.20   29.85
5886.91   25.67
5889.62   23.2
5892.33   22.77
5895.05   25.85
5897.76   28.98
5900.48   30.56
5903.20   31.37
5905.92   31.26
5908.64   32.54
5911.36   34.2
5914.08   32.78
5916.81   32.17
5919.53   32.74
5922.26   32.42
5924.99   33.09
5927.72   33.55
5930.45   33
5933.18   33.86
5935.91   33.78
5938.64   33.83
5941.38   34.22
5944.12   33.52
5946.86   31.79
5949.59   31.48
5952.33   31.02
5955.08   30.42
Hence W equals 2.99 angstrom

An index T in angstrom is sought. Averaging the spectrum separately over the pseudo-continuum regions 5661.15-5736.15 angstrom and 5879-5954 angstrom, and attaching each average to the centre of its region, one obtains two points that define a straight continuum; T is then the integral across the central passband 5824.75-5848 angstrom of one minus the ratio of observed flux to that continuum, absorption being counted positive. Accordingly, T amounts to -1.4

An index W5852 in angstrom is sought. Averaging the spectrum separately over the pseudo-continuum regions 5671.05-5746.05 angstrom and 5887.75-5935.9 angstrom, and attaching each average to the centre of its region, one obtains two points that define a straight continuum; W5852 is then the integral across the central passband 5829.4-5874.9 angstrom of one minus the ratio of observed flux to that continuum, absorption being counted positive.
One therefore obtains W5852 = -3.0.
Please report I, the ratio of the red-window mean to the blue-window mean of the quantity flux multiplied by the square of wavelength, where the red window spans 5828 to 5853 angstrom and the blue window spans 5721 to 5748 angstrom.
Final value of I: 1.0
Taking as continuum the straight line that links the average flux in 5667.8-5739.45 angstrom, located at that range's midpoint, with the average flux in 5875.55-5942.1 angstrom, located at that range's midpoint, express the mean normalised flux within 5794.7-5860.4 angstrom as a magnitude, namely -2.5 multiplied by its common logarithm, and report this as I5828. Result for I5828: -0.04 mag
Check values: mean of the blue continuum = 33.3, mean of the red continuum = 31.3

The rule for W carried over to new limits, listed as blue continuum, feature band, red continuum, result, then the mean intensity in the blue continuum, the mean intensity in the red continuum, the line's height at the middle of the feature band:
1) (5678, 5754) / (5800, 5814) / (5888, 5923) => -0.9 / 33.4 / 30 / 31.8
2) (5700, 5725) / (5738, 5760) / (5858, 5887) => -0.8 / 32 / 33.1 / 32.3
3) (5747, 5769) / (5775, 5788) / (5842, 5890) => 0.8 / 33.4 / 32.6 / 33.2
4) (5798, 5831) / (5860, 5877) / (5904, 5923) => -0.6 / 33.2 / 32.6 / 32.9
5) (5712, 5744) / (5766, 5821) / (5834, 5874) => 1.4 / 33.7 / 33.4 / 33.5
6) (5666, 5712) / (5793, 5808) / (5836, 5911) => -0.5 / 32.9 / 31.6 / 32.1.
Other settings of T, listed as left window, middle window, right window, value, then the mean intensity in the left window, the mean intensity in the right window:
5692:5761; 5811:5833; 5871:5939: -0.5 angstrom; 33.6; 31.5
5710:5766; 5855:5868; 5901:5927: -0.1 angstrom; 33.3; 32.5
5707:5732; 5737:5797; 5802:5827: 0.3 angstrom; 32.7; 33.1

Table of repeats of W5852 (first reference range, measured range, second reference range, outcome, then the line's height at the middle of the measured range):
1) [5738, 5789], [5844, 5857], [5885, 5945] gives -0.52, 31.8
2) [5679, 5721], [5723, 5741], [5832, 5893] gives -1.30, 32.7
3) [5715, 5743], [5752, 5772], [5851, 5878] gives 0.28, 33.8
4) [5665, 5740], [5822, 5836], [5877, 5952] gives -0.74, 32.1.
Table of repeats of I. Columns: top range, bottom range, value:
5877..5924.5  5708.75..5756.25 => 0.96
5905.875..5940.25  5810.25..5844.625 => 1.02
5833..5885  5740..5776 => 1.05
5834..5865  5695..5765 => 1.04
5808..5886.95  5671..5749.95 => 1.05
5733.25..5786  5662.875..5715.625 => 1.02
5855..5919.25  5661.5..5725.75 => 1.02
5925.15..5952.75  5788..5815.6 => 1.04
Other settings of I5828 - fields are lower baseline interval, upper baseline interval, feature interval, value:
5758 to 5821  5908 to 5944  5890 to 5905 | 0.19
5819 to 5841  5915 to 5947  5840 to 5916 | 0.06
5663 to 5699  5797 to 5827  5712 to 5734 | -0.02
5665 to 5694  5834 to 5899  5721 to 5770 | -0.05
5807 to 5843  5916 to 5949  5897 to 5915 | 0.05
